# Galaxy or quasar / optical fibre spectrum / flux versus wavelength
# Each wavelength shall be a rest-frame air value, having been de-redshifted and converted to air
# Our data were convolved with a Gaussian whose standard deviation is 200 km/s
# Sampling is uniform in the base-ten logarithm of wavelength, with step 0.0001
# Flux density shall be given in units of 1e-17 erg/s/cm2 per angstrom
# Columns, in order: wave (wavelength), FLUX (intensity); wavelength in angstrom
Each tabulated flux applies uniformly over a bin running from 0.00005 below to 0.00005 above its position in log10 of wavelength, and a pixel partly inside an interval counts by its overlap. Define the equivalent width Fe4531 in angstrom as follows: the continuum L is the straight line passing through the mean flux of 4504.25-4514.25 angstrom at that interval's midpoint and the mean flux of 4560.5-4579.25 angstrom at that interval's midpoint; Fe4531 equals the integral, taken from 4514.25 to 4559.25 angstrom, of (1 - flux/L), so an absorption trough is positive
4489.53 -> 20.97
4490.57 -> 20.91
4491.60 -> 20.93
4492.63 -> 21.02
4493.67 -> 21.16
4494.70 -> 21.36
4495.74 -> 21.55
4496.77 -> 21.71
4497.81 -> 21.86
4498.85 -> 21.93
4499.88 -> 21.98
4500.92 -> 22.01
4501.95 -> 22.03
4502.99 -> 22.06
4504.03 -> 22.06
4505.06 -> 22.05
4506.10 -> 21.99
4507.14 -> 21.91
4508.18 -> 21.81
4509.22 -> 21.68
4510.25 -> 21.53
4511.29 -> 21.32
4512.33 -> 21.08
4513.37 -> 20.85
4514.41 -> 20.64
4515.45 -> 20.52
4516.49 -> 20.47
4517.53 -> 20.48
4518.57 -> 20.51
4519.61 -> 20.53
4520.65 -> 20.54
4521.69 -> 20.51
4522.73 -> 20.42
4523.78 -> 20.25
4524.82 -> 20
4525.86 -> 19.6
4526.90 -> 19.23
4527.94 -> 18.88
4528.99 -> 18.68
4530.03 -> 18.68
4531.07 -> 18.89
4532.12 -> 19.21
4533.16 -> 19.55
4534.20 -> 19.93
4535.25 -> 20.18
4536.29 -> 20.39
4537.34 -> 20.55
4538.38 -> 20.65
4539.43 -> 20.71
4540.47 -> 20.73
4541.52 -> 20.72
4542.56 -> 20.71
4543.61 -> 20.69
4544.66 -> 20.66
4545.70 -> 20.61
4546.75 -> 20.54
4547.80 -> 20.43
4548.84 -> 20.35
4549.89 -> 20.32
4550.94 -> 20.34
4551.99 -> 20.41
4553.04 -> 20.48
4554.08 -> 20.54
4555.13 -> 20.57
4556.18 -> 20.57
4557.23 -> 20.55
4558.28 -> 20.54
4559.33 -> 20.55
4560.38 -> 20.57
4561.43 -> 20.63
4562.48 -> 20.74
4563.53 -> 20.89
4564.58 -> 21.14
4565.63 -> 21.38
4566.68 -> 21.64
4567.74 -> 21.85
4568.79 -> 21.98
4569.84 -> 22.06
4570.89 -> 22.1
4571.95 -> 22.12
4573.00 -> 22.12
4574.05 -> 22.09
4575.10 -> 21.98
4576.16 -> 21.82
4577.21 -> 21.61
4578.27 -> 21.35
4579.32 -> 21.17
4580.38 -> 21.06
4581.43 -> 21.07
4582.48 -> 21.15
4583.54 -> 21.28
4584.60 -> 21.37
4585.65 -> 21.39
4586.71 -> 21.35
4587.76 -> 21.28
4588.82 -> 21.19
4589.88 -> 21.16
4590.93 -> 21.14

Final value 2.8 angstrom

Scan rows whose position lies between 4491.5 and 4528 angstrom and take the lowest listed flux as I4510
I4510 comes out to 18.88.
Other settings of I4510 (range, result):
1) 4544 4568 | 20.32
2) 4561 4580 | 20.63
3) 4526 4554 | 18.68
